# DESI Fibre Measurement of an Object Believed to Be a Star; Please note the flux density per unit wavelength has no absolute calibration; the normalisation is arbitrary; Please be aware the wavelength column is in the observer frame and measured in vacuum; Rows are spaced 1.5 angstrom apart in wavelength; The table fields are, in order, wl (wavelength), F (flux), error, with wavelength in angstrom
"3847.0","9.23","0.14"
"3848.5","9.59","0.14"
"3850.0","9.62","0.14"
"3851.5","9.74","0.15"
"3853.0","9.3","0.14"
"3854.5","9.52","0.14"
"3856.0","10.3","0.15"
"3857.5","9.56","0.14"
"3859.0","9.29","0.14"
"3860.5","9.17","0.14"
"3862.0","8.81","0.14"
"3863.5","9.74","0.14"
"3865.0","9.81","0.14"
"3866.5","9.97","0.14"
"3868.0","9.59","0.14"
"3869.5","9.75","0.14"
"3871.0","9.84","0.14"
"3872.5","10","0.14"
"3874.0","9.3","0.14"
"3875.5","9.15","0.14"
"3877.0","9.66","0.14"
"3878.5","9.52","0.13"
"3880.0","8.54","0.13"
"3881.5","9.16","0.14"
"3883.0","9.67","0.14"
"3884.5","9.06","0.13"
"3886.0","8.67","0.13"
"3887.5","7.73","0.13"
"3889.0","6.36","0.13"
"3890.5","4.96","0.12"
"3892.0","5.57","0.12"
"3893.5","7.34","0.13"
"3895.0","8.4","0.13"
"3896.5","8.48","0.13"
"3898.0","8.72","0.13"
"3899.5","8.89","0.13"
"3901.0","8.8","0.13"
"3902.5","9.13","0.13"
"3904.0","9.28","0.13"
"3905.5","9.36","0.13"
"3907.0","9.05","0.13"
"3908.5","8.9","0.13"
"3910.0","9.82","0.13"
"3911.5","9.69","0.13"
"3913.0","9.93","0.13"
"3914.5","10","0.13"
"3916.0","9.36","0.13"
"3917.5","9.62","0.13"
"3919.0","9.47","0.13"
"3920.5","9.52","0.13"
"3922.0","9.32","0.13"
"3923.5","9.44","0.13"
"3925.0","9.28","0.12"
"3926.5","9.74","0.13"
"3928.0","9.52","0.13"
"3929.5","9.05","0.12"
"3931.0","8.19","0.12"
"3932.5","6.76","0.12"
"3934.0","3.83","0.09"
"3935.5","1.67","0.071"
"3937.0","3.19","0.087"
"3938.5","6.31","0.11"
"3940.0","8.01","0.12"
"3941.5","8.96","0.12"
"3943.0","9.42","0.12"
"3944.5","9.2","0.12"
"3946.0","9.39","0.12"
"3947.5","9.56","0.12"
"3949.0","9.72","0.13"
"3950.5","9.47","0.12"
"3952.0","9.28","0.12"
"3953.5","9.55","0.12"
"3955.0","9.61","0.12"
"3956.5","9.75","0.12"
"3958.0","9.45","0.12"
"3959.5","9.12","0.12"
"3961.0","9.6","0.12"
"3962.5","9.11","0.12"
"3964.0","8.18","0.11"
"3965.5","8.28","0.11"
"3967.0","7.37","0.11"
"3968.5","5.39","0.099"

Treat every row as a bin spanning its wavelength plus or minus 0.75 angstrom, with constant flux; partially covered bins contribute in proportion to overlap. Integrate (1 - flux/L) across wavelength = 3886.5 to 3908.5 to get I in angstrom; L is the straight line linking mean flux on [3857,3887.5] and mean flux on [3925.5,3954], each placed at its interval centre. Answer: 1.9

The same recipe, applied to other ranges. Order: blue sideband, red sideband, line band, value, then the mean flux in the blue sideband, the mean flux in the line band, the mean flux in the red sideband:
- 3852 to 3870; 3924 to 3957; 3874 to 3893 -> 2.0 angstrom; 9.57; 8.2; 8.15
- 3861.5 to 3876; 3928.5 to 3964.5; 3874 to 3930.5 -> 0.7 angstrom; 9.62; 8.87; 8.19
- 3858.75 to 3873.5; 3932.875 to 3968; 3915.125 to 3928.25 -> -1.3 angstrom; 9.6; 9.48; 8.14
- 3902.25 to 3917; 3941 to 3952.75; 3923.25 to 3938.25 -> 3.9 angstrom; 9.47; 6.96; 9.38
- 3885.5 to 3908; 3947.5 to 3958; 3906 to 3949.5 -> 1.8 angstrom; 8.05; 8.48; 9.55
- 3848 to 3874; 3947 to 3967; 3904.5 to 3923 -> -0.2 angstrom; 9.61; 9.5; 9.21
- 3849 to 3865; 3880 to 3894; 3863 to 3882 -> -2.2 angstrom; 9.52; 9.54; 7.67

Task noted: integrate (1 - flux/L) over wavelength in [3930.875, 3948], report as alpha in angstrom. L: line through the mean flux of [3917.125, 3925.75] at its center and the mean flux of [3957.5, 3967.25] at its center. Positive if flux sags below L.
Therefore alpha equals 4.1 angstrom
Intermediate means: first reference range 9.43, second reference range 8.78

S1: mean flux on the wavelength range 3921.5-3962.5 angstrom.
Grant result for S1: 8.39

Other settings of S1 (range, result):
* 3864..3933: 8.95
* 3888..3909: 8.07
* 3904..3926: 9.48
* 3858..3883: 9.46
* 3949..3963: 9.46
